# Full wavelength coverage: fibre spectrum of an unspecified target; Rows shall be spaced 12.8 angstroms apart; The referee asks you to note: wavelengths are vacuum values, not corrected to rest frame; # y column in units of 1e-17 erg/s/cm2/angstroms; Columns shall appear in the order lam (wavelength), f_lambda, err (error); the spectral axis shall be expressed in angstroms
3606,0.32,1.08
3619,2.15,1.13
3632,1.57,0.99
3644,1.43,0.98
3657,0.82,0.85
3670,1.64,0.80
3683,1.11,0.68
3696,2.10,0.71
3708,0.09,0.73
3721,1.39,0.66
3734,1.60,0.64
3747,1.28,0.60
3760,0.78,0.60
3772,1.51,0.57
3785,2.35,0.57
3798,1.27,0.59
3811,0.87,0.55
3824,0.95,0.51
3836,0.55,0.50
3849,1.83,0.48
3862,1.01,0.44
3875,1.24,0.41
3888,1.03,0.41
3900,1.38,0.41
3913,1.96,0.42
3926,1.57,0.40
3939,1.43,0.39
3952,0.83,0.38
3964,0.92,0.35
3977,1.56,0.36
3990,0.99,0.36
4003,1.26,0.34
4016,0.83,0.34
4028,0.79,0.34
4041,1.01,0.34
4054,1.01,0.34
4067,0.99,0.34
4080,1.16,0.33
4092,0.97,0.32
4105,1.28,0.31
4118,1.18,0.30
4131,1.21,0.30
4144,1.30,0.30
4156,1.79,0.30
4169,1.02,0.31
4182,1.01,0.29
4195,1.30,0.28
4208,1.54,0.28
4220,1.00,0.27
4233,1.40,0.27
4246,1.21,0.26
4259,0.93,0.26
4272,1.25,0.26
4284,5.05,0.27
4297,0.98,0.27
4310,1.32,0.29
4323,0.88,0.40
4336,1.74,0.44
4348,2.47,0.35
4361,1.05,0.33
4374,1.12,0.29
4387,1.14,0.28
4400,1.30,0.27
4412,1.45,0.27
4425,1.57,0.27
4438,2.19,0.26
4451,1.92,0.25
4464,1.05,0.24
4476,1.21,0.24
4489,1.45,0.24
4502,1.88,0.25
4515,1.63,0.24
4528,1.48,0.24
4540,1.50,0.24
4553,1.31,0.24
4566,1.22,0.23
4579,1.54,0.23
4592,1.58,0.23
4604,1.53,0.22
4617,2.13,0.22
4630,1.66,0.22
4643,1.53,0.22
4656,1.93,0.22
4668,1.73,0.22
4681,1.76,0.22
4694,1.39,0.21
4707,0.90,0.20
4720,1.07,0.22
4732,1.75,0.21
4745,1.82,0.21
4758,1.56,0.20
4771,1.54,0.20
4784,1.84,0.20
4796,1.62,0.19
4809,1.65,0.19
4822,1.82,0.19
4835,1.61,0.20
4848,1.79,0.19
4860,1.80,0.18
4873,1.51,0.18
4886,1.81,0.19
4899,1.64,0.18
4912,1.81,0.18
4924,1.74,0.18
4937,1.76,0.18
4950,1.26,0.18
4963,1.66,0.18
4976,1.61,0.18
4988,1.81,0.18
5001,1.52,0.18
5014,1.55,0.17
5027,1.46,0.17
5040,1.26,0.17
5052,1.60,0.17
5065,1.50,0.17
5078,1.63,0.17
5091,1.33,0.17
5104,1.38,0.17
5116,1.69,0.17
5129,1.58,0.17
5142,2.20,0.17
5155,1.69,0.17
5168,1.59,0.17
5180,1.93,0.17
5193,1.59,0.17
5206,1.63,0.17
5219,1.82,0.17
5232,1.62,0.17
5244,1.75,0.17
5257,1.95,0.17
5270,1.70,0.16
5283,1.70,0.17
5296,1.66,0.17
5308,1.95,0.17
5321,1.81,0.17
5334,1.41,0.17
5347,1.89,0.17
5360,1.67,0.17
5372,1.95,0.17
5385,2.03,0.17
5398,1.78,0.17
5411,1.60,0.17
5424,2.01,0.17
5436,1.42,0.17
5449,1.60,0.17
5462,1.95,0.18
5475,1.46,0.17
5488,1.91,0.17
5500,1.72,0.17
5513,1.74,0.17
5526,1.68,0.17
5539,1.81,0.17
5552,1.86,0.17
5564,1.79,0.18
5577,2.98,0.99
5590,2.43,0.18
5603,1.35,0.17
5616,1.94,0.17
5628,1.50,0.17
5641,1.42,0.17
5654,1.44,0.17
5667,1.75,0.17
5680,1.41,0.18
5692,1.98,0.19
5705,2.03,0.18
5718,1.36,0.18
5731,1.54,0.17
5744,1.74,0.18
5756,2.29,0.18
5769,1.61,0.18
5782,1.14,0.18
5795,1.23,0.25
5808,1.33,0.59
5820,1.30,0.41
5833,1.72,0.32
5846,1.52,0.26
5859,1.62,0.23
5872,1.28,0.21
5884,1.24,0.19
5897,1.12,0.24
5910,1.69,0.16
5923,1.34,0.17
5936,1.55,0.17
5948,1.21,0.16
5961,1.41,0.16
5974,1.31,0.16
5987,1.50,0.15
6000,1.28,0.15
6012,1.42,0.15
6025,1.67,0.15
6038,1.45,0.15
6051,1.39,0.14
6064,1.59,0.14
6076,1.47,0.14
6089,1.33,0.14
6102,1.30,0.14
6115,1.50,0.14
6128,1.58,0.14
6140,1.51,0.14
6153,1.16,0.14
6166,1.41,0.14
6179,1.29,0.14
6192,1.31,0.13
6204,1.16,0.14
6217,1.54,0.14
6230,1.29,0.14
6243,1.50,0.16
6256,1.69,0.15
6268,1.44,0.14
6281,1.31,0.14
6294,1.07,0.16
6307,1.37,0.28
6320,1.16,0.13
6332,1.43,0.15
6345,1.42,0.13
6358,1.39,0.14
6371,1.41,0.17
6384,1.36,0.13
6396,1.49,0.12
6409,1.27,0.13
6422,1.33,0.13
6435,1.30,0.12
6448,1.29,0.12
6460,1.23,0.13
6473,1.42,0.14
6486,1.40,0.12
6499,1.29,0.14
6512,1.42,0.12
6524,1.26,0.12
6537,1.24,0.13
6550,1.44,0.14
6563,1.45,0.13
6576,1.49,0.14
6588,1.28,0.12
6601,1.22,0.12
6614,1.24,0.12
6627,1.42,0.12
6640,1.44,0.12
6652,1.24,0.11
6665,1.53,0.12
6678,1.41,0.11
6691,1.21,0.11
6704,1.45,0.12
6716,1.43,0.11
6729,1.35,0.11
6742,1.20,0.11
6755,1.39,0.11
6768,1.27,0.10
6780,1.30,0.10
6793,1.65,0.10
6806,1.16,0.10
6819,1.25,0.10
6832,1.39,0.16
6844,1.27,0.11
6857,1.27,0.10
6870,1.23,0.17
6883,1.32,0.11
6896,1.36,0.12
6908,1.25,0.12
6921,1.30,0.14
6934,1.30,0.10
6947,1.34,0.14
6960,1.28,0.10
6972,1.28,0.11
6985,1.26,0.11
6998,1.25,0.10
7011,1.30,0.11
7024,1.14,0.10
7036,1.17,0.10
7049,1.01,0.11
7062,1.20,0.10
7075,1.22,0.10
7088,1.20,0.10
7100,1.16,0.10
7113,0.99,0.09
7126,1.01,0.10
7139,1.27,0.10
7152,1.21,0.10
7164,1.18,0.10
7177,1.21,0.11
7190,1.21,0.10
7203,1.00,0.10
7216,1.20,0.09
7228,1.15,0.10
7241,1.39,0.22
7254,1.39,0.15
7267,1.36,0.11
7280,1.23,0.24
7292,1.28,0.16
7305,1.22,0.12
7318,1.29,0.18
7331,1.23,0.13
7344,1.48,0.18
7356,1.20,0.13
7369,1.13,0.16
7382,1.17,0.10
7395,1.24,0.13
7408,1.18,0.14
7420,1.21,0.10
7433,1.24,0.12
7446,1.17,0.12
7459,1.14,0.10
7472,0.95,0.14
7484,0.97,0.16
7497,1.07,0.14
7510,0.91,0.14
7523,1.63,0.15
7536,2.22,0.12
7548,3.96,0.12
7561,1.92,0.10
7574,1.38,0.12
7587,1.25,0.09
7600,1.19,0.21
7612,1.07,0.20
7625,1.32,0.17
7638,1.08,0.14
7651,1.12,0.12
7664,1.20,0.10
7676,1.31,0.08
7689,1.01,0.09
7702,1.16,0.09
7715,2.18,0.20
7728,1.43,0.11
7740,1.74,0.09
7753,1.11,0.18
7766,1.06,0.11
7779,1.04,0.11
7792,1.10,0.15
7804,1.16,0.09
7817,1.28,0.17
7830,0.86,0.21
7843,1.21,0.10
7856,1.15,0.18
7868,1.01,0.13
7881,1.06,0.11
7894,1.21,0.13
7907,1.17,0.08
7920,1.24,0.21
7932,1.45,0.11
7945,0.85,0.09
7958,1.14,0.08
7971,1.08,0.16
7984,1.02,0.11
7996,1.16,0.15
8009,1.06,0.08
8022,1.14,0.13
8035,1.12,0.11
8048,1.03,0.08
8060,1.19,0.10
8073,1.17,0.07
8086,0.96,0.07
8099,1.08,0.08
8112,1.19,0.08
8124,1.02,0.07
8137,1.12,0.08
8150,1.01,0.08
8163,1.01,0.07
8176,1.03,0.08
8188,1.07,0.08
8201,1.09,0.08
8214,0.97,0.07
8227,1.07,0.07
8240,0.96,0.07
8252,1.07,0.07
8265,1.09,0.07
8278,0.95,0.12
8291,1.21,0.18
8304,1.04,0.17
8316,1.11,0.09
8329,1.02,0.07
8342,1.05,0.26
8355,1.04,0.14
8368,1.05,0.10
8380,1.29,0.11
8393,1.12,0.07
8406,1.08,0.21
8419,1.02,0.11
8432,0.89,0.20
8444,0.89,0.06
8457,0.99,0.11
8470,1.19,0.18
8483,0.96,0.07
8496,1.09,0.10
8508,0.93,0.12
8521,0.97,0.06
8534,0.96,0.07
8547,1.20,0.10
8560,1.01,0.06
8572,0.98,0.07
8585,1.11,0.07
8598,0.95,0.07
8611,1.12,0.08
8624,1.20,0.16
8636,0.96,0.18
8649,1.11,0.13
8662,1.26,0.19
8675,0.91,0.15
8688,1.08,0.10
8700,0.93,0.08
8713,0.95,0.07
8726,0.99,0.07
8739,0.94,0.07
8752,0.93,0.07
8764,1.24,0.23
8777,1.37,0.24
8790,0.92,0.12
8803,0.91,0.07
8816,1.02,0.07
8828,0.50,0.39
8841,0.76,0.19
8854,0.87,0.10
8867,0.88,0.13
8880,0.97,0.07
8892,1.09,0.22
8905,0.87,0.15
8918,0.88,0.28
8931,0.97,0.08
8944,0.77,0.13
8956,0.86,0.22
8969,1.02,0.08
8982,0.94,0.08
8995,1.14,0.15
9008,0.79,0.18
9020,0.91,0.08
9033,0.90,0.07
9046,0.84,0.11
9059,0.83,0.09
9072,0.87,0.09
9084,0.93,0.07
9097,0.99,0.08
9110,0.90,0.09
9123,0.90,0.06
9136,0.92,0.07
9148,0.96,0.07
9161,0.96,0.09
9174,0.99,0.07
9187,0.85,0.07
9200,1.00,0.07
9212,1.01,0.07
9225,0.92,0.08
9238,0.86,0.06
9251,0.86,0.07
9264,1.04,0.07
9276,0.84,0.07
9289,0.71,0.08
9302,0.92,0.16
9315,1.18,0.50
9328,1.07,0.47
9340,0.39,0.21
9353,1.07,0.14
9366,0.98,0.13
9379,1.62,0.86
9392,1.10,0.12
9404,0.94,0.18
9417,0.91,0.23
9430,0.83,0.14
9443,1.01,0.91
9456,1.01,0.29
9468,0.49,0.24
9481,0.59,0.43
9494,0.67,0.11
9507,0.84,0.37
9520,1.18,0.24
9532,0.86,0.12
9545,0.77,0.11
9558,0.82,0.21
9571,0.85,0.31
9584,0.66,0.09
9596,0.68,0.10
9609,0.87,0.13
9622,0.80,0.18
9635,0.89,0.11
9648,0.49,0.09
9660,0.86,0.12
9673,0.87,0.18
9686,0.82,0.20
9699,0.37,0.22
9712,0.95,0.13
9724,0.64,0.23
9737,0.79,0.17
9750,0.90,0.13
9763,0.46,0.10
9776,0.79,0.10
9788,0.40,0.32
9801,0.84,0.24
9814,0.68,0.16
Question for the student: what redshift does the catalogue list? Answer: 0.15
